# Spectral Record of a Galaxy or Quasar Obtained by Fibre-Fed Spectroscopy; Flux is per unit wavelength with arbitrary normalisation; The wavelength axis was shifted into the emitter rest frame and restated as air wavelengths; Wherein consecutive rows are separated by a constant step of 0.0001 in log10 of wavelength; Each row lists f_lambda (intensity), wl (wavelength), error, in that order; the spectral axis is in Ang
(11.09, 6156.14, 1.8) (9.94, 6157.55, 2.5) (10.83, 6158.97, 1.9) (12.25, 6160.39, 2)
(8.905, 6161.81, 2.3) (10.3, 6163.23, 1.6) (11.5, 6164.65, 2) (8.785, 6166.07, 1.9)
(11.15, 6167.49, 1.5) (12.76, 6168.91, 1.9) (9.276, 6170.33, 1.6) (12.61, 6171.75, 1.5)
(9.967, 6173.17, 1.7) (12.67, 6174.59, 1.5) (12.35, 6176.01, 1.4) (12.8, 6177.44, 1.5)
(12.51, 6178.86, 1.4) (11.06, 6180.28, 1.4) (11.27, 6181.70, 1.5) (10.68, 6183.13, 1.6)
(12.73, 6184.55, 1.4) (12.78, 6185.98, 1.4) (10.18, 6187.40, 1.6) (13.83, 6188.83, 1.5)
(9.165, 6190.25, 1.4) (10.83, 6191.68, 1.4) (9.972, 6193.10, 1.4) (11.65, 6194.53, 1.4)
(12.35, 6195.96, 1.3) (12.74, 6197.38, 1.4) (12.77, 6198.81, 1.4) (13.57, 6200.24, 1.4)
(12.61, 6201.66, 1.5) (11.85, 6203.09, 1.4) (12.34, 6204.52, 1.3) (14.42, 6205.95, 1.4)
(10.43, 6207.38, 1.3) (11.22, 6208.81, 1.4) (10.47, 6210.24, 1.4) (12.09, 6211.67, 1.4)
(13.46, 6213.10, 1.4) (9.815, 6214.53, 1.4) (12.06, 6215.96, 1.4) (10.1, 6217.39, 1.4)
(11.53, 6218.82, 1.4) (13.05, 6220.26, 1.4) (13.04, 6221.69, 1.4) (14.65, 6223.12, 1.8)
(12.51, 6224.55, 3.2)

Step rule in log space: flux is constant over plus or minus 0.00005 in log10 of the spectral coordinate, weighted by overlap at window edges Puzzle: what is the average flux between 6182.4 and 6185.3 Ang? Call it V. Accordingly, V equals 11.7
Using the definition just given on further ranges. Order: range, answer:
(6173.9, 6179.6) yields 12.6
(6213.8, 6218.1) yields 10.7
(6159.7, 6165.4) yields 10.7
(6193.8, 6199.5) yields 12.4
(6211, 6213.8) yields 12.8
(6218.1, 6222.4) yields 12.5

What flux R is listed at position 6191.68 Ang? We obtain 10.83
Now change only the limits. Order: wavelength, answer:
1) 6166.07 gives 8.785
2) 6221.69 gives 13.04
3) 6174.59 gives 12.67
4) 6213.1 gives 13.46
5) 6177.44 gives 12.8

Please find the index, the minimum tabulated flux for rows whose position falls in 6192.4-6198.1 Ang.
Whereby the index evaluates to 9.972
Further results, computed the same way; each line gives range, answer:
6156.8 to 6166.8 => 8.785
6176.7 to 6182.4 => 11.06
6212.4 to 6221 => 9.815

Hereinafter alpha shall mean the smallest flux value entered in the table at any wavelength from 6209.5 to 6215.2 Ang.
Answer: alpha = 9.815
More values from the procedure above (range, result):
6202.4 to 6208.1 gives 10.43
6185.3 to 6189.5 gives 10.18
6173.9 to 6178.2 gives 12.35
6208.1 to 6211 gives 10.47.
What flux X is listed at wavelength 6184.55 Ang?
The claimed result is 12.73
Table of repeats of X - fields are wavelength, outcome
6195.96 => 12.35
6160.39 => 12.25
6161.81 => 8.905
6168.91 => 12.76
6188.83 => 13.83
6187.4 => 10.18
